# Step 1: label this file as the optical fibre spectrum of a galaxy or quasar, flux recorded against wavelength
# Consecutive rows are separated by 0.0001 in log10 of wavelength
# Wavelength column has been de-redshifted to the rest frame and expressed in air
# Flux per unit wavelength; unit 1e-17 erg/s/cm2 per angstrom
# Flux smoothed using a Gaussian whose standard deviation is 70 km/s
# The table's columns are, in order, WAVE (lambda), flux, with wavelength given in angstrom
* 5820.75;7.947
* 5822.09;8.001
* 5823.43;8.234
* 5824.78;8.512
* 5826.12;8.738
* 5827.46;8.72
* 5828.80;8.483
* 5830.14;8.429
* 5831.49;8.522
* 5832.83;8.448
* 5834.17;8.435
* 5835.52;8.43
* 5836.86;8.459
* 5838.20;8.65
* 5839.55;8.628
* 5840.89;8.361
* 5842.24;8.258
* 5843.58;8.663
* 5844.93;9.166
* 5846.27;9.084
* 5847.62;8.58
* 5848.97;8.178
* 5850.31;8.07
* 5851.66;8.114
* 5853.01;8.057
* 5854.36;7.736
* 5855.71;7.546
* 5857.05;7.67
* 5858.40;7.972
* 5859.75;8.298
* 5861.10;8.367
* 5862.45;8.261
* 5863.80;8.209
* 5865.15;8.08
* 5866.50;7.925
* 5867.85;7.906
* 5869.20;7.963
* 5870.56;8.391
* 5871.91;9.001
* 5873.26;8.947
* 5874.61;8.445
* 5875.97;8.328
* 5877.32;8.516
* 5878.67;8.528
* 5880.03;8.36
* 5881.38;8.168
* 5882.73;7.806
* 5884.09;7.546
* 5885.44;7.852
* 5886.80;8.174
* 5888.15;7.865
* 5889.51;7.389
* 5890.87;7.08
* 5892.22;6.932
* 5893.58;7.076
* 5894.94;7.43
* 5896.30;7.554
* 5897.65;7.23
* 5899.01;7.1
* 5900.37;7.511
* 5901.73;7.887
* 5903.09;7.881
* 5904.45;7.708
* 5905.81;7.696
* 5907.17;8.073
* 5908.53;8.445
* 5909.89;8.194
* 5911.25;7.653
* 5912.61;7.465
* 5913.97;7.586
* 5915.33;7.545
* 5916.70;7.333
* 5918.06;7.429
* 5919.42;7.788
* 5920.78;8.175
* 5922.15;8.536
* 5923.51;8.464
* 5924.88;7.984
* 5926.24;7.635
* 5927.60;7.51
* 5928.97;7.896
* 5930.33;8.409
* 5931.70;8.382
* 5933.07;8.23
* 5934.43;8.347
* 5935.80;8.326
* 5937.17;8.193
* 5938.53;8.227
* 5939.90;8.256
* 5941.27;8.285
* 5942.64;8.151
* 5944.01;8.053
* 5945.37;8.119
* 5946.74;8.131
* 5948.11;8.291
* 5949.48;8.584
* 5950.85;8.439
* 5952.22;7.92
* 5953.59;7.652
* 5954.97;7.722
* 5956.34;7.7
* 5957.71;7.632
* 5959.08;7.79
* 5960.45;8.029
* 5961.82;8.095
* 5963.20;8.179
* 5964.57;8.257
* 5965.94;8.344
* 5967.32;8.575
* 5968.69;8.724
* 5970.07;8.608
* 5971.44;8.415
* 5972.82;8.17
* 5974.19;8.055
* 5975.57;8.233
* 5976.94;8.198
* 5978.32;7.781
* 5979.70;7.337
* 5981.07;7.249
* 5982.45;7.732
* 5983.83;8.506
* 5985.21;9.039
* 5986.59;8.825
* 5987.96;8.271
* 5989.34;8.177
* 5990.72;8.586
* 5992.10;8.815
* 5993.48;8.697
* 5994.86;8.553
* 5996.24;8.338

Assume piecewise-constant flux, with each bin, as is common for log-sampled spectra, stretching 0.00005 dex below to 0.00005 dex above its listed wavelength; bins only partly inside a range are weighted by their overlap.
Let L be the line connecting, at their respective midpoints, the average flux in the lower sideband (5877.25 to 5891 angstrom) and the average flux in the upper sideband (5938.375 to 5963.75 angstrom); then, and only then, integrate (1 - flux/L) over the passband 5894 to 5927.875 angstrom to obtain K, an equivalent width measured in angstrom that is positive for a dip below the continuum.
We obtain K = 1.0 angstrom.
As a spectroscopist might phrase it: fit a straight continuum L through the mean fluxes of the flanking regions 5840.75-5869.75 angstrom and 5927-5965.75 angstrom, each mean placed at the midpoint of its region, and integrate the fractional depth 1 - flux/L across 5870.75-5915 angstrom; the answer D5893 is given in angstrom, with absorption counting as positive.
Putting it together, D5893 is 1.6 angstrom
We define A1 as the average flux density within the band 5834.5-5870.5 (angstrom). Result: 8.26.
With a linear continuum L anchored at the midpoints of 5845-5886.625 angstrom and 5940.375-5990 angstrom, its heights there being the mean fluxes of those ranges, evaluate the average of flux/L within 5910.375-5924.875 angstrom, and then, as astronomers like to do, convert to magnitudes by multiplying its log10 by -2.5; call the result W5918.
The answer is 0.05 mag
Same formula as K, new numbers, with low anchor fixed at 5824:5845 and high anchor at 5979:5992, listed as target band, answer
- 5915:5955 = 1.19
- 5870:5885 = 0.16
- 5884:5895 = 1.23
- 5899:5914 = 1.04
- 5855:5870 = 0.81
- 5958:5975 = 0.01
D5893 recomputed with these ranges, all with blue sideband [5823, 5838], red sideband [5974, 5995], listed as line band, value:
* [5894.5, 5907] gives 1.2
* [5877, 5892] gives 0.9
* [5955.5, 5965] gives 0.4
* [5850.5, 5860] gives 0.6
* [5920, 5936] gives 0.4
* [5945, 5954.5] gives 0.2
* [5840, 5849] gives -0.2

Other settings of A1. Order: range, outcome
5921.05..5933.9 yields 8.12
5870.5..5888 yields 8.3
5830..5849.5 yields 8.56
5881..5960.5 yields 7.87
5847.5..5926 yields 7.92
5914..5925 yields 7.88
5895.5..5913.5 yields 7.72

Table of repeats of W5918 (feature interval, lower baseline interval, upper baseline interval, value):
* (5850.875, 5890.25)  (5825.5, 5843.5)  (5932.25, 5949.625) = 0.04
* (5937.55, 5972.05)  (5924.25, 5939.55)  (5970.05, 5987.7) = 0.00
